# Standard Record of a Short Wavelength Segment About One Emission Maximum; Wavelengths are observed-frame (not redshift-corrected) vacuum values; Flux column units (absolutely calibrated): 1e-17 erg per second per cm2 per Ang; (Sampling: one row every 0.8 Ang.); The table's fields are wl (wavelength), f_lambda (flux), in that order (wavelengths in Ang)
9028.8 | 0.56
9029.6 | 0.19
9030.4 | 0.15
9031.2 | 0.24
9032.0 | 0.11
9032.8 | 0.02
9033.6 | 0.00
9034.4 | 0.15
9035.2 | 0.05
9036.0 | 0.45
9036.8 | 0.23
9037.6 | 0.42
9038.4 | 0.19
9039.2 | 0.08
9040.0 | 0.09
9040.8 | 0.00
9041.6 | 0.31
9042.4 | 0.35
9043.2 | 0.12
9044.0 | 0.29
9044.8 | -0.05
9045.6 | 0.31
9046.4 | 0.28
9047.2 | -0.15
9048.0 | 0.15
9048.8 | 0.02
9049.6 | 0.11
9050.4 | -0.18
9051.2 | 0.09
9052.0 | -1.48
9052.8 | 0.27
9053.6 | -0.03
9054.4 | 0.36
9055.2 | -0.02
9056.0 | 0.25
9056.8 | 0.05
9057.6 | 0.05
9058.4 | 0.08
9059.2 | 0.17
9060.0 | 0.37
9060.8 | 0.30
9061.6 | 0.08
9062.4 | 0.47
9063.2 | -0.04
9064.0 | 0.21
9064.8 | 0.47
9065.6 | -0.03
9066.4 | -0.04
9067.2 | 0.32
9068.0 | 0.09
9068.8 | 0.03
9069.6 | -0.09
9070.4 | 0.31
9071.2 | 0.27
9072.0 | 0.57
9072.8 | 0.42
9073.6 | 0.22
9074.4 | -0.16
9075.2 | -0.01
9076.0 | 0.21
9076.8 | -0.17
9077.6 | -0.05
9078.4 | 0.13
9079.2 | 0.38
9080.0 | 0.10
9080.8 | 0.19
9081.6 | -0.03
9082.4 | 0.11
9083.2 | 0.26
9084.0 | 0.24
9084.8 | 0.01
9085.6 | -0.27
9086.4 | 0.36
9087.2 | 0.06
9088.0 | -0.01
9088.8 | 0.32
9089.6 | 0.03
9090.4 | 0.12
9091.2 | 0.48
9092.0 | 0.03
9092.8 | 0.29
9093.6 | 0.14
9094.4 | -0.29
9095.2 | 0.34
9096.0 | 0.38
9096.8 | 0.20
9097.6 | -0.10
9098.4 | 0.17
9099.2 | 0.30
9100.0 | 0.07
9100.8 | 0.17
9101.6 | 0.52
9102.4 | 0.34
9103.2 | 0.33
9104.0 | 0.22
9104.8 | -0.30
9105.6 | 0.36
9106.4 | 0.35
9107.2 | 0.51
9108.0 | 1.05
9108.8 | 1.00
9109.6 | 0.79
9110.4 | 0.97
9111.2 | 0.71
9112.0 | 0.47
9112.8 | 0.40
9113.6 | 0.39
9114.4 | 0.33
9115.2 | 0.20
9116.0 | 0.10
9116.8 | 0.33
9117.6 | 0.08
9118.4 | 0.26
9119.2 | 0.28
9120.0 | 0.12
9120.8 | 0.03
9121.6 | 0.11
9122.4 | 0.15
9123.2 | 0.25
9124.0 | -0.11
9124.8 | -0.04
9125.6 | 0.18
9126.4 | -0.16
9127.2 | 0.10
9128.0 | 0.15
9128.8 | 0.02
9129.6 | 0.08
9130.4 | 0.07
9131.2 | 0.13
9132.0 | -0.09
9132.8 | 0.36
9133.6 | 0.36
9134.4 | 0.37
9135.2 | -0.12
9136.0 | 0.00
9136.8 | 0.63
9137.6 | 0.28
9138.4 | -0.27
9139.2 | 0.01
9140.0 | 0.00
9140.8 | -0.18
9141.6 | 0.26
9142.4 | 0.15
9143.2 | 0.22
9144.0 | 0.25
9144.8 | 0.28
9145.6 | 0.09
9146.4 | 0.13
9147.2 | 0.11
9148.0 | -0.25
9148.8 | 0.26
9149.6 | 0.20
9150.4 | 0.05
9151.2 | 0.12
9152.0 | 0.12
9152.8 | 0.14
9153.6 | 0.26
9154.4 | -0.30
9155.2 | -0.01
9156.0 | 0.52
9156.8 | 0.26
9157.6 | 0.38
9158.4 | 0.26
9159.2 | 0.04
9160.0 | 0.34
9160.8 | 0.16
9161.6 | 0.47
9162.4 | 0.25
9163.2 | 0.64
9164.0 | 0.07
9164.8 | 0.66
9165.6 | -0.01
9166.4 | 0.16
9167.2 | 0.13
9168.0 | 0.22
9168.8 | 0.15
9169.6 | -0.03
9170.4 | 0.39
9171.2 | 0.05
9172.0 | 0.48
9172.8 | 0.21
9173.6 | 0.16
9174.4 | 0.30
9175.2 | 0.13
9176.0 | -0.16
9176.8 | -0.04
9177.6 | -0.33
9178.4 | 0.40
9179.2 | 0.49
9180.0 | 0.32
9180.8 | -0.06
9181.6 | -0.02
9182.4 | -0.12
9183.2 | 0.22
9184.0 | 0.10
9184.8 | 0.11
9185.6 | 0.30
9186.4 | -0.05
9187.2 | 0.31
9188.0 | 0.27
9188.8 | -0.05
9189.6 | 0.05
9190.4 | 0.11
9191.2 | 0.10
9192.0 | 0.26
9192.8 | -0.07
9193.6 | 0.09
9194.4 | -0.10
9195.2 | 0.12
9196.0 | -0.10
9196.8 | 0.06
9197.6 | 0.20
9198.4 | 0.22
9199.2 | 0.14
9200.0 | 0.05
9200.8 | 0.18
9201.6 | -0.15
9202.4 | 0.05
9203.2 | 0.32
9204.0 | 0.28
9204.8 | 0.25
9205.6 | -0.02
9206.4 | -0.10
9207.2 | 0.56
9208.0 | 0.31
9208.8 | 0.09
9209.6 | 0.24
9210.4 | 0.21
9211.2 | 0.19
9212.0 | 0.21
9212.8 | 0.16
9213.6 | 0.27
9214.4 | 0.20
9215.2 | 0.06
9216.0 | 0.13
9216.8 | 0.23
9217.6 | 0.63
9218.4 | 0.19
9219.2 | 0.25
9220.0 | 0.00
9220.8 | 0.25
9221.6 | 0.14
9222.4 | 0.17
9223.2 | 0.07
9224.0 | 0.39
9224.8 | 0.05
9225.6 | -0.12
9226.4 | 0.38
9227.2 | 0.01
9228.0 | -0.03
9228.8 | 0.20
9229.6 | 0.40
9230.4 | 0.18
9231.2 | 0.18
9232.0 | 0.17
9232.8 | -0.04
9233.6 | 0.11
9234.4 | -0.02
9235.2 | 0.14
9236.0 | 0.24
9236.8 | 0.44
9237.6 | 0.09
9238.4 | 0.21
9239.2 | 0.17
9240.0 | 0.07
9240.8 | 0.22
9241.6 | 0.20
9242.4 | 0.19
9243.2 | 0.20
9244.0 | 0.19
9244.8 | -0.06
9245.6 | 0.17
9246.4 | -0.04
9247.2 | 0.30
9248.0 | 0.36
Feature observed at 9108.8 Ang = H-beta 4861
